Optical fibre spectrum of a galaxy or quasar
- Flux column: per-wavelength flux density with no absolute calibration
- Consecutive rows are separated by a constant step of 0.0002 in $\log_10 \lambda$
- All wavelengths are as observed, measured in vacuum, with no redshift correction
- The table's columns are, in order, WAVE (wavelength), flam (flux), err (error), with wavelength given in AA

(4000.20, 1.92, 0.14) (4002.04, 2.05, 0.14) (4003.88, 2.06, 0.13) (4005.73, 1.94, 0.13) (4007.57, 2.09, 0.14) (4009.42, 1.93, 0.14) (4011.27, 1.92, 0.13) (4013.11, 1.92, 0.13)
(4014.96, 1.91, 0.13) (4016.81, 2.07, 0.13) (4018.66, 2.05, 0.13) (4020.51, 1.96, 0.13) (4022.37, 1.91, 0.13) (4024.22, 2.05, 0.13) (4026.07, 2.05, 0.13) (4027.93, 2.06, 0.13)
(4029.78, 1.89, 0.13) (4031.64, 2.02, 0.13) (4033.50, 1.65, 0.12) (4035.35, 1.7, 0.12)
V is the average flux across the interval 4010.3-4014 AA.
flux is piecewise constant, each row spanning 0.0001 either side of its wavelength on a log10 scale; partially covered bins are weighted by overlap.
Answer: 1.92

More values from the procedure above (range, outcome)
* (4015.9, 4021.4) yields 2.03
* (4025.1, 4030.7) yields 2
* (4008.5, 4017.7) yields 1.95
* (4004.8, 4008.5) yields 2.01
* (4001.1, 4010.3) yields 2.01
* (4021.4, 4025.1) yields 1.98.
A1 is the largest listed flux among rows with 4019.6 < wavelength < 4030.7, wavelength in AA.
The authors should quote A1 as 2.06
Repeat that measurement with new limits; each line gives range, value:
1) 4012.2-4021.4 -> 2.07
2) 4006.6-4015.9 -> 2.09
